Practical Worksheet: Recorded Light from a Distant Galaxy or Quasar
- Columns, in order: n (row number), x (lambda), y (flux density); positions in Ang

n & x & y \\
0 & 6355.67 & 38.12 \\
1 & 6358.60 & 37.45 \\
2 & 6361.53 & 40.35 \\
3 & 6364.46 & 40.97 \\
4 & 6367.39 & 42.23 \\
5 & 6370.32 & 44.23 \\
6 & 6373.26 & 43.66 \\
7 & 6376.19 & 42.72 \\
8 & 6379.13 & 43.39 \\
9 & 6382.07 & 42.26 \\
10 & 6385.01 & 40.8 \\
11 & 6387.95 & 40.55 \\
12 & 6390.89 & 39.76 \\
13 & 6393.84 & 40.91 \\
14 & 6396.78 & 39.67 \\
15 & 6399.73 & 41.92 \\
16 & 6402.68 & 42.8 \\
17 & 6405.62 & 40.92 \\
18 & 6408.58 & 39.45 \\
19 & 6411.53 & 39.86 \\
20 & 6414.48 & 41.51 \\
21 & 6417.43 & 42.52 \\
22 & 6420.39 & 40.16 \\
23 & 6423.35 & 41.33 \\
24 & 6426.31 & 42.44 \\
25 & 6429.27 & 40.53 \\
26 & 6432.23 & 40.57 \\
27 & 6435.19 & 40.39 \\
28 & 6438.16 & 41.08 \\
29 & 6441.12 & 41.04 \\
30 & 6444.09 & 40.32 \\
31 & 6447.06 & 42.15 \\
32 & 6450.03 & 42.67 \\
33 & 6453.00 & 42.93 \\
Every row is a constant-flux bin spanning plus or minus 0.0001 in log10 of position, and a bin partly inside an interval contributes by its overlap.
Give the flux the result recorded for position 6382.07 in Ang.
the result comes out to 42.26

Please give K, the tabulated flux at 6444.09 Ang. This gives 40.32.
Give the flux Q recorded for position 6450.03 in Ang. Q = 42.67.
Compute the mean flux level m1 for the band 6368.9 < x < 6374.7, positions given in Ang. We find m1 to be 43.9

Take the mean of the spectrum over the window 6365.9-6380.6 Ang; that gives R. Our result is 43.2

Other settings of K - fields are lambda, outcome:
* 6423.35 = 41.33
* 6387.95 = 40.55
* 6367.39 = 42.23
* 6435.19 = 40.39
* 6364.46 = 40.97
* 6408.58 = 39.45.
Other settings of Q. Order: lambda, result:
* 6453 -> 42.93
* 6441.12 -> 41.04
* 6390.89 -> 39.76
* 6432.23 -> 40.57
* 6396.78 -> 39.67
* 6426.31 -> 42.44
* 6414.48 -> 41.51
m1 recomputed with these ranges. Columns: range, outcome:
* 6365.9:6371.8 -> 43.2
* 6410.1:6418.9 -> 41.3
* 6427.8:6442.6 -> 40.7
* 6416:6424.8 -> 41.3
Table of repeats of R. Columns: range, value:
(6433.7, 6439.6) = 40.7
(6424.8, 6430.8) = 41.5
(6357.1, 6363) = 38.9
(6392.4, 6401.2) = 40.8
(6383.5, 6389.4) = 40.7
